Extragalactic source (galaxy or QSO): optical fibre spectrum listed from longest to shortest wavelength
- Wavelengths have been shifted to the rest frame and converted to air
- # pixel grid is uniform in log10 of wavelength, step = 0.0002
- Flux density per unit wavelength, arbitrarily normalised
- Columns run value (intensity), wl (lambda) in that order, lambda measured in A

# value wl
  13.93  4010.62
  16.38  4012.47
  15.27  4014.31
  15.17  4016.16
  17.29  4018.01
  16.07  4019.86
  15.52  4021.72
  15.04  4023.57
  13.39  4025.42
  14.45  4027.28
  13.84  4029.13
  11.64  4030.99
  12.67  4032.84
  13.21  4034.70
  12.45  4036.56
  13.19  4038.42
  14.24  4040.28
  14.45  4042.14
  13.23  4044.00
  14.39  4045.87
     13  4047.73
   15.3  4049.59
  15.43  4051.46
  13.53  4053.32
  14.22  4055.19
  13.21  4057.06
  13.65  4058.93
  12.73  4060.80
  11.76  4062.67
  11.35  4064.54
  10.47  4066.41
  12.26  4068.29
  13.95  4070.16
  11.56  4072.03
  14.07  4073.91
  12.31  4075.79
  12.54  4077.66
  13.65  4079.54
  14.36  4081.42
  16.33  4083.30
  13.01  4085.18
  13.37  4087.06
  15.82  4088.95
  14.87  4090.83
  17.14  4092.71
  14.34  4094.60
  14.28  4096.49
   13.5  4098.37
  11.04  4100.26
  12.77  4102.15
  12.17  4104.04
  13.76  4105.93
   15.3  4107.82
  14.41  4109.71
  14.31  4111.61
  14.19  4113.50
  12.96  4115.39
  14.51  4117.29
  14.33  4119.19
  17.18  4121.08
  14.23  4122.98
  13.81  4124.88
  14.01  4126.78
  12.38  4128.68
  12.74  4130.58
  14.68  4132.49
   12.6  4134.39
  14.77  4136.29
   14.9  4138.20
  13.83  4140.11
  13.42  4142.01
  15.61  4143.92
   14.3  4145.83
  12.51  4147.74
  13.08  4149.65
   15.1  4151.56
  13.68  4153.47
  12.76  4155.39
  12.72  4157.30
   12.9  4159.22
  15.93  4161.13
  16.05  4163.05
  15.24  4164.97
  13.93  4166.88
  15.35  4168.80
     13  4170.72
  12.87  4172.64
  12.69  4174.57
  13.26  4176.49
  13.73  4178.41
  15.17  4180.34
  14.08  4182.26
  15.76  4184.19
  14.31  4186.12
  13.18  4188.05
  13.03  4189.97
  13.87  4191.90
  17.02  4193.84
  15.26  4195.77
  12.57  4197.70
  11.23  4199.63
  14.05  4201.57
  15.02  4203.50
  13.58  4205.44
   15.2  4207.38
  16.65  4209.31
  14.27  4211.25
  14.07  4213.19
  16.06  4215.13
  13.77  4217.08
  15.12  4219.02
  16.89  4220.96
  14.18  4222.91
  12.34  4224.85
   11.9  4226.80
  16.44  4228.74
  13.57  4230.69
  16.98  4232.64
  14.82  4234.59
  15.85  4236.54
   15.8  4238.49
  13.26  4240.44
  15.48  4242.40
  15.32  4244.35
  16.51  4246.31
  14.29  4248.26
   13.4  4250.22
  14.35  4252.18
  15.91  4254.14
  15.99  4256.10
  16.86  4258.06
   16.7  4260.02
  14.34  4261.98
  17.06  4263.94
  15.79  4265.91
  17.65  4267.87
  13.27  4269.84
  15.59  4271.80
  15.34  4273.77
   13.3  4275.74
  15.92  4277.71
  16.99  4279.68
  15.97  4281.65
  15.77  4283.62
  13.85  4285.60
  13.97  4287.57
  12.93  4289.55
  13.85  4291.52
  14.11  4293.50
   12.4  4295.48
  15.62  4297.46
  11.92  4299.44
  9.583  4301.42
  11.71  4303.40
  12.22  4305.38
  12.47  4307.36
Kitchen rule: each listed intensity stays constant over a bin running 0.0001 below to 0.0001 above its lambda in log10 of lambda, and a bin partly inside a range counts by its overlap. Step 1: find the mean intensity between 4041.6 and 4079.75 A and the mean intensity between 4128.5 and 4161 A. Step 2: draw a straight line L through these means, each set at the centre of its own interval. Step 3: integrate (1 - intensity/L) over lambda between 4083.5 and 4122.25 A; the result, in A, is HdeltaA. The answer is -2.17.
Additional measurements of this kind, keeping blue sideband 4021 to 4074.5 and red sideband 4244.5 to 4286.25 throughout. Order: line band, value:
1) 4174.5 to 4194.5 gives 0.65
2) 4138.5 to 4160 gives 1.02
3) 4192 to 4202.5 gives 0.57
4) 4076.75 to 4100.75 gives -0.81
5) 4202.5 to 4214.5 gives 0.08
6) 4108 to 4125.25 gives -0.56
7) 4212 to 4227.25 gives 0.67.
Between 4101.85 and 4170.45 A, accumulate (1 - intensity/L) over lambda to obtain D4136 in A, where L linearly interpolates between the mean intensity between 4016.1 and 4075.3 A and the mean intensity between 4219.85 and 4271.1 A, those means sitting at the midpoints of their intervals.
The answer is 1.24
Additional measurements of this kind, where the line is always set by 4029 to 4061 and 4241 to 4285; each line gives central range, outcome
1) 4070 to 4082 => 0.64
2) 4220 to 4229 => 0.58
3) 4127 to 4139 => 0.57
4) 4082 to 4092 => -0.55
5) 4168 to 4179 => 0.95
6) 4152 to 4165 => 0.39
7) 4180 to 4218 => 1.38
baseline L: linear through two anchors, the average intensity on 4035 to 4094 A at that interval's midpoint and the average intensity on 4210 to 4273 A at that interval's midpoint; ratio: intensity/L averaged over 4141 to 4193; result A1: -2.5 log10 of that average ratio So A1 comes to 0.04 mag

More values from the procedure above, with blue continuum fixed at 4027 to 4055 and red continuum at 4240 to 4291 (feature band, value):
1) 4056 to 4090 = 0.06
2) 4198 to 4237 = 0.03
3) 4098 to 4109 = 0.08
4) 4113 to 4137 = 0.02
